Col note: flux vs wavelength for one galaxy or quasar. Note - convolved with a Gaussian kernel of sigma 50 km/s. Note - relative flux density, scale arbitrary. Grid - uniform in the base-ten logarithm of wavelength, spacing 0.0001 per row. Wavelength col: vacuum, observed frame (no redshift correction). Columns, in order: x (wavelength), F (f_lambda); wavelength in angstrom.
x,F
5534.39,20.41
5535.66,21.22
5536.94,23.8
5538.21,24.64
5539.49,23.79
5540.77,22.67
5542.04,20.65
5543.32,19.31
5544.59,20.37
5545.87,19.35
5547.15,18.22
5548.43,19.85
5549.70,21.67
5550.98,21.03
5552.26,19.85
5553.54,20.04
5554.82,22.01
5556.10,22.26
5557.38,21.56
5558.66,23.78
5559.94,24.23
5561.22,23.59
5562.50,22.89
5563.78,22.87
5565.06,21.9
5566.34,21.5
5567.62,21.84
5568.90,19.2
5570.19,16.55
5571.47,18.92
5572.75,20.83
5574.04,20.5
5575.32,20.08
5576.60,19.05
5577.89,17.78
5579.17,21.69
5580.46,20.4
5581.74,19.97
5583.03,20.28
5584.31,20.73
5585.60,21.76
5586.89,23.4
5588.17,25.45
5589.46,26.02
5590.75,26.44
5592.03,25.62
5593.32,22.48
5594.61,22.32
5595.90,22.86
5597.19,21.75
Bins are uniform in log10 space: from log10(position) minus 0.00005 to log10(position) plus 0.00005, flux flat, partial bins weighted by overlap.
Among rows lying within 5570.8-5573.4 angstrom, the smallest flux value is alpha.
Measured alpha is 18.92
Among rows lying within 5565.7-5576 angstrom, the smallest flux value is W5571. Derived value 16.55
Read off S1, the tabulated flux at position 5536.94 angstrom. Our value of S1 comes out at 23.8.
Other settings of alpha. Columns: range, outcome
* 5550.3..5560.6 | 19.85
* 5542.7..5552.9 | 18.22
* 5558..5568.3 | 21.5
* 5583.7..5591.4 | 20.73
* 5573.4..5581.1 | 17.78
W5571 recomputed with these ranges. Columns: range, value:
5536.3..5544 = 19.31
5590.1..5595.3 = 22.32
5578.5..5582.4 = 19.97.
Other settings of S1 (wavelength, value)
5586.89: 23.4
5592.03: 25.62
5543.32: 19.31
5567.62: 21.84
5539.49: 23.79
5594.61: 22.32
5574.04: 20.5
